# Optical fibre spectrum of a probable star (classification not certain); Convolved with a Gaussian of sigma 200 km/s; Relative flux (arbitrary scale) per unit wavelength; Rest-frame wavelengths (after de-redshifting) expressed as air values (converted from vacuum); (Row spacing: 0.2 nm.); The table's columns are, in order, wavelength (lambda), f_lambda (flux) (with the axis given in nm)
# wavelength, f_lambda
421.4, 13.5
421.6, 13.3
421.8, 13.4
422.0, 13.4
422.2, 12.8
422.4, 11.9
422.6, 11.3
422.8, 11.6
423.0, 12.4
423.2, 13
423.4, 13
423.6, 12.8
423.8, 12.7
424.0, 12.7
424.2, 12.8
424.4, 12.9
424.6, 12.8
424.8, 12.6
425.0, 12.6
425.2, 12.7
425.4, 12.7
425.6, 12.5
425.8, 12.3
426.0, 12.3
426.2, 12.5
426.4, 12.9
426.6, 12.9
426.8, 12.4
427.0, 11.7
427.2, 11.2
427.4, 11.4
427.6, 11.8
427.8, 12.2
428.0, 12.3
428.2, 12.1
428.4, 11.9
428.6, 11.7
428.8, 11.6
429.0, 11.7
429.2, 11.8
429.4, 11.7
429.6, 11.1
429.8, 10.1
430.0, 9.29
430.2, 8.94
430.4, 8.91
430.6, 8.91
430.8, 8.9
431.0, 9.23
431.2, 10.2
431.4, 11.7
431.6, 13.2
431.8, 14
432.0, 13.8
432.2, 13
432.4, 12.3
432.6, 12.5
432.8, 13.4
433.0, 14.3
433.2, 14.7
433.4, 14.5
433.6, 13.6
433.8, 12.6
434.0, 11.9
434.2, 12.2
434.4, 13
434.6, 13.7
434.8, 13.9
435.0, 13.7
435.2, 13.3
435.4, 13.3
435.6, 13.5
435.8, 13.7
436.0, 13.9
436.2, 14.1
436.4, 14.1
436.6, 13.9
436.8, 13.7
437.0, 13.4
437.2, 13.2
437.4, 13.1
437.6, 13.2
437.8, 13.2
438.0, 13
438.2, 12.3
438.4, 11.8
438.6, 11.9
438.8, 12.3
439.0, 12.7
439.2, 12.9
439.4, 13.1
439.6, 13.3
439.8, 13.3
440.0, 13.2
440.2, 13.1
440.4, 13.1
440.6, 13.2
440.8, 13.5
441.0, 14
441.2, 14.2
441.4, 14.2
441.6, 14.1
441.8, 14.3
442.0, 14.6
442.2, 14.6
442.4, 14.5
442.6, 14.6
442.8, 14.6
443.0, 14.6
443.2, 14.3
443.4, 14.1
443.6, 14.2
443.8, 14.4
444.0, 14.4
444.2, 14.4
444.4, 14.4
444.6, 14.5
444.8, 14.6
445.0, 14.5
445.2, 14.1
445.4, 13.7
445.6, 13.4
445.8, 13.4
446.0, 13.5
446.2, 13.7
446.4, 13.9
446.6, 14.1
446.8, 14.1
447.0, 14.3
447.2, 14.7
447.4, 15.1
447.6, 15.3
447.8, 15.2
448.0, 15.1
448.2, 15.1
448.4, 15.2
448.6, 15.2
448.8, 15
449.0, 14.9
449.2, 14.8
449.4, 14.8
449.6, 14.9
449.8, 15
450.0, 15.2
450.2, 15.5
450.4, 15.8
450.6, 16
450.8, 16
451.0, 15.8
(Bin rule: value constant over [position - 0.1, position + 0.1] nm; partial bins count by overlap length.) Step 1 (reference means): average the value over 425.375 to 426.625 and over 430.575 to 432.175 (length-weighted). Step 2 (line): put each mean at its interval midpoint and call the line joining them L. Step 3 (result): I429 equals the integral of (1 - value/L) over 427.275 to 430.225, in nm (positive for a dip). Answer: 0.15 nm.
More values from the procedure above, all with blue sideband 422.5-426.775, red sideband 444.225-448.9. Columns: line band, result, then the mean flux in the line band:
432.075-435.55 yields 0.01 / 13.3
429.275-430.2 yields 0.18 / 10.4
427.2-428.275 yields 0.08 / 11.9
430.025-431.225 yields 0.36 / 9.12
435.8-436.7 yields -0.03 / 14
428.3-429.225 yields 0.08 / 11.7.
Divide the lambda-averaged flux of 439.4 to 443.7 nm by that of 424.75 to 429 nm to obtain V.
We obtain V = 1.15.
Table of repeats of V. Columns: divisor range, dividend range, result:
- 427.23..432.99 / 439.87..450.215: 1.25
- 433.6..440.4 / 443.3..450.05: 1.10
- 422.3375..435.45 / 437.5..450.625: 1.16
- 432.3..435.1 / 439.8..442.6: 1.04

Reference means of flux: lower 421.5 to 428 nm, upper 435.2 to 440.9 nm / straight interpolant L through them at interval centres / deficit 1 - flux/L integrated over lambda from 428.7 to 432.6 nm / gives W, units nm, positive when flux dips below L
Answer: 0.51 nm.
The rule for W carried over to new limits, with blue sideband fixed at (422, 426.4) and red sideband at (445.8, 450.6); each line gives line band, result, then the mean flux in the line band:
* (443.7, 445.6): 0.023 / 14.3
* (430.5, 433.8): 0.225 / 12.4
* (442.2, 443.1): -0.019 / 14.6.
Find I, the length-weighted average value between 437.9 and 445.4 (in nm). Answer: 13.8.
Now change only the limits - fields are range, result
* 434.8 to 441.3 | 13.3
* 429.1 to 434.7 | 11.9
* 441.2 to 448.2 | 14.3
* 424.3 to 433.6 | 12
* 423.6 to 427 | 12.6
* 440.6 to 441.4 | 13.9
